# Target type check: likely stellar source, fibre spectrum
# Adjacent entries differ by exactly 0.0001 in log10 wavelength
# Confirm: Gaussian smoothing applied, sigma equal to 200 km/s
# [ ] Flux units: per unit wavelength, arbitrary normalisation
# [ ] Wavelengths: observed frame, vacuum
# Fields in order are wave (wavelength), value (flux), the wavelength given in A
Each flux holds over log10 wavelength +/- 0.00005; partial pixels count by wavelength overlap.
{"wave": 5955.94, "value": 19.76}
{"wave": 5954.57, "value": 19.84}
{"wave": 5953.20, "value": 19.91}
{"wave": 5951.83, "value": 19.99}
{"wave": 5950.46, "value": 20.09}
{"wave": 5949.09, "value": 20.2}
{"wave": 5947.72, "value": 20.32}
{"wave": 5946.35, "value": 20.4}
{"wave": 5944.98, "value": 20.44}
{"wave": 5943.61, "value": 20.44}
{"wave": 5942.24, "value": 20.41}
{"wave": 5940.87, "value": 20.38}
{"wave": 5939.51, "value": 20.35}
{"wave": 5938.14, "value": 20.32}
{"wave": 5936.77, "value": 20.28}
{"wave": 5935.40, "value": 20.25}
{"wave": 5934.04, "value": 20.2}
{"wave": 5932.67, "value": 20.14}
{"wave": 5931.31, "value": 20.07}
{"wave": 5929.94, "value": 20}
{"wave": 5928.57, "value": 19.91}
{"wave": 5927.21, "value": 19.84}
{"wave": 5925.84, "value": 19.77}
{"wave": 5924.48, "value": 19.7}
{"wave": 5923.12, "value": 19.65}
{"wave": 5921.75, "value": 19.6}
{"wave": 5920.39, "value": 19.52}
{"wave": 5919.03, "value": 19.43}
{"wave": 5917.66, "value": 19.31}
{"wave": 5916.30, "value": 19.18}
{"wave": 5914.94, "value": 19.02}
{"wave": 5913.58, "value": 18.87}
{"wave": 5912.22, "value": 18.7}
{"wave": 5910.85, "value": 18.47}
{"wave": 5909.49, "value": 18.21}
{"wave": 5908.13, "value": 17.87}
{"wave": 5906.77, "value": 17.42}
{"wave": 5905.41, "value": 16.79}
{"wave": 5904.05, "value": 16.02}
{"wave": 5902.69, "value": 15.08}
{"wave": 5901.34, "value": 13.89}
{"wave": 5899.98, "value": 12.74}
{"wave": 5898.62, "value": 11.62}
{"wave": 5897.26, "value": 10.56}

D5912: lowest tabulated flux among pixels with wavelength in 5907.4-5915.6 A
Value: 17.87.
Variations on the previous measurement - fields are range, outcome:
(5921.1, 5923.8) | 19.6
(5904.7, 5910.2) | 16.79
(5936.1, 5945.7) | 20.28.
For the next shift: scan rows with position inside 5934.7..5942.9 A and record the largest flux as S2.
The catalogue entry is 20.41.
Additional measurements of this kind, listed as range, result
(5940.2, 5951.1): 20.44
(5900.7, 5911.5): 18.47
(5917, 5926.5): 19.77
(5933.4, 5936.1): 20.25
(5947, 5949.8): 20.32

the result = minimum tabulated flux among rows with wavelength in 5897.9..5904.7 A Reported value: 11.62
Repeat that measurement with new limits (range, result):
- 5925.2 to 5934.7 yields 19.77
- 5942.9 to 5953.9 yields 19.91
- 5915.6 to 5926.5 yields 19.18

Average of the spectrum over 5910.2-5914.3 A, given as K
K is 18.7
